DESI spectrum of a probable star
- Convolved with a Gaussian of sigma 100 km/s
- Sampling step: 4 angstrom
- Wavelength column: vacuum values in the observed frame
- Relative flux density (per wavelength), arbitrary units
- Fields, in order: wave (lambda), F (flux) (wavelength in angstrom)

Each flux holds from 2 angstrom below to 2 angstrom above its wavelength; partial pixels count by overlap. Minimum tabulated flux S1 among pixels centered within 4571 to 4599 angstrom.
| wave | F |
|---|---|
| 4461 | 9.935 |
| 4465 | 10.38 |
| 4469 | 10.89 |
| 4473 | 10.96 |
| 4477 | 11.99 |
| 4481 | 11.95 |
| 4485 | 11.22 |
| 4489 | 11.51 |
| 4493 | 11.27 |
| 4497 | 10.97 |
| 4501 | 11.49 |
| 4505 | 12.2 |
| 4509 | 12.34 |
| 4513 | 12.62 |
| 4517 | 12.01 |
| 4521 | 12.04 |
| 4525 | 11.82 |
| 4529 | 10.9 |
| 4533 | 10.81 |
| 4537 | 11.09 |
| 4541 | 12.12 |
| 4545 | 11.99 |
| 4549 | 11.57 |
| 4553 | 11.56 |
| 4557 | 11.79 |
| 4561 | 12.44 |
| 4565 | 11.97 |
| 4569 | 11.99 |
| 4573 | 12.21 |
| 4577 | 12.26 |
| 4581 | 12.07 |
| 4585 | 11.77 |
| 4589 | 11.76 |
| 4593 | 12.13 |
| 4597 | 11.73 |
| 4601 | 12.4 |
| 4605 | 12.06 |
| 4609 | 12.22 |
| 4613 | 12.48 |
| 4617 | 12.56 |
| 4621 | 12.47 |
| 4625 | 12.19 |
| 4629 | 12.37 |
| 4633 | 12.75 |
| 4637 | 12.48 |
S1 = 11.73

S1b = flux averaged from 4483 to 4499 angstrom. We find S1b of 11.2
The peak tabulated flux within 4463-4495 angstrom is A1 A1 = 11.99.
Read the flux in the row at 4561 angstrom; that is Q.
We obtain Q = 12.44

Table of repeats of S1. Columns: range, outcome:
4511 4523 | 12.01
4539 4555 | 11.56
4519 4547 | 10.81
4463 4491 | 10.38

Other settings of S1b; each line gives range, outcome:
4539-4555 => 11.8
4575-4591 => 12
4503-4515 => 12.4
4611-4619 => 12.5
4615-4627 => 12.4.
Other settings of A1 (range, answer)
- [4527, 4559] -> 12.12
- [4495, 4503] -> 11.49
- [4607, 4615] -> 12.48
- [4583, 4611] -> 12.4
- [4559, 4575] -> 12.44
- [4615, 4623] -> 12.56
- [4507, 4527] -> 12.62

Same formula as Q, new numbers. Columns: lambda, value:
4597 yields 11.73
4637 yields 12.48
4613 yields 12.48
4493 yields 11.27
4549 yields 11.57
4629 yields 12.37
